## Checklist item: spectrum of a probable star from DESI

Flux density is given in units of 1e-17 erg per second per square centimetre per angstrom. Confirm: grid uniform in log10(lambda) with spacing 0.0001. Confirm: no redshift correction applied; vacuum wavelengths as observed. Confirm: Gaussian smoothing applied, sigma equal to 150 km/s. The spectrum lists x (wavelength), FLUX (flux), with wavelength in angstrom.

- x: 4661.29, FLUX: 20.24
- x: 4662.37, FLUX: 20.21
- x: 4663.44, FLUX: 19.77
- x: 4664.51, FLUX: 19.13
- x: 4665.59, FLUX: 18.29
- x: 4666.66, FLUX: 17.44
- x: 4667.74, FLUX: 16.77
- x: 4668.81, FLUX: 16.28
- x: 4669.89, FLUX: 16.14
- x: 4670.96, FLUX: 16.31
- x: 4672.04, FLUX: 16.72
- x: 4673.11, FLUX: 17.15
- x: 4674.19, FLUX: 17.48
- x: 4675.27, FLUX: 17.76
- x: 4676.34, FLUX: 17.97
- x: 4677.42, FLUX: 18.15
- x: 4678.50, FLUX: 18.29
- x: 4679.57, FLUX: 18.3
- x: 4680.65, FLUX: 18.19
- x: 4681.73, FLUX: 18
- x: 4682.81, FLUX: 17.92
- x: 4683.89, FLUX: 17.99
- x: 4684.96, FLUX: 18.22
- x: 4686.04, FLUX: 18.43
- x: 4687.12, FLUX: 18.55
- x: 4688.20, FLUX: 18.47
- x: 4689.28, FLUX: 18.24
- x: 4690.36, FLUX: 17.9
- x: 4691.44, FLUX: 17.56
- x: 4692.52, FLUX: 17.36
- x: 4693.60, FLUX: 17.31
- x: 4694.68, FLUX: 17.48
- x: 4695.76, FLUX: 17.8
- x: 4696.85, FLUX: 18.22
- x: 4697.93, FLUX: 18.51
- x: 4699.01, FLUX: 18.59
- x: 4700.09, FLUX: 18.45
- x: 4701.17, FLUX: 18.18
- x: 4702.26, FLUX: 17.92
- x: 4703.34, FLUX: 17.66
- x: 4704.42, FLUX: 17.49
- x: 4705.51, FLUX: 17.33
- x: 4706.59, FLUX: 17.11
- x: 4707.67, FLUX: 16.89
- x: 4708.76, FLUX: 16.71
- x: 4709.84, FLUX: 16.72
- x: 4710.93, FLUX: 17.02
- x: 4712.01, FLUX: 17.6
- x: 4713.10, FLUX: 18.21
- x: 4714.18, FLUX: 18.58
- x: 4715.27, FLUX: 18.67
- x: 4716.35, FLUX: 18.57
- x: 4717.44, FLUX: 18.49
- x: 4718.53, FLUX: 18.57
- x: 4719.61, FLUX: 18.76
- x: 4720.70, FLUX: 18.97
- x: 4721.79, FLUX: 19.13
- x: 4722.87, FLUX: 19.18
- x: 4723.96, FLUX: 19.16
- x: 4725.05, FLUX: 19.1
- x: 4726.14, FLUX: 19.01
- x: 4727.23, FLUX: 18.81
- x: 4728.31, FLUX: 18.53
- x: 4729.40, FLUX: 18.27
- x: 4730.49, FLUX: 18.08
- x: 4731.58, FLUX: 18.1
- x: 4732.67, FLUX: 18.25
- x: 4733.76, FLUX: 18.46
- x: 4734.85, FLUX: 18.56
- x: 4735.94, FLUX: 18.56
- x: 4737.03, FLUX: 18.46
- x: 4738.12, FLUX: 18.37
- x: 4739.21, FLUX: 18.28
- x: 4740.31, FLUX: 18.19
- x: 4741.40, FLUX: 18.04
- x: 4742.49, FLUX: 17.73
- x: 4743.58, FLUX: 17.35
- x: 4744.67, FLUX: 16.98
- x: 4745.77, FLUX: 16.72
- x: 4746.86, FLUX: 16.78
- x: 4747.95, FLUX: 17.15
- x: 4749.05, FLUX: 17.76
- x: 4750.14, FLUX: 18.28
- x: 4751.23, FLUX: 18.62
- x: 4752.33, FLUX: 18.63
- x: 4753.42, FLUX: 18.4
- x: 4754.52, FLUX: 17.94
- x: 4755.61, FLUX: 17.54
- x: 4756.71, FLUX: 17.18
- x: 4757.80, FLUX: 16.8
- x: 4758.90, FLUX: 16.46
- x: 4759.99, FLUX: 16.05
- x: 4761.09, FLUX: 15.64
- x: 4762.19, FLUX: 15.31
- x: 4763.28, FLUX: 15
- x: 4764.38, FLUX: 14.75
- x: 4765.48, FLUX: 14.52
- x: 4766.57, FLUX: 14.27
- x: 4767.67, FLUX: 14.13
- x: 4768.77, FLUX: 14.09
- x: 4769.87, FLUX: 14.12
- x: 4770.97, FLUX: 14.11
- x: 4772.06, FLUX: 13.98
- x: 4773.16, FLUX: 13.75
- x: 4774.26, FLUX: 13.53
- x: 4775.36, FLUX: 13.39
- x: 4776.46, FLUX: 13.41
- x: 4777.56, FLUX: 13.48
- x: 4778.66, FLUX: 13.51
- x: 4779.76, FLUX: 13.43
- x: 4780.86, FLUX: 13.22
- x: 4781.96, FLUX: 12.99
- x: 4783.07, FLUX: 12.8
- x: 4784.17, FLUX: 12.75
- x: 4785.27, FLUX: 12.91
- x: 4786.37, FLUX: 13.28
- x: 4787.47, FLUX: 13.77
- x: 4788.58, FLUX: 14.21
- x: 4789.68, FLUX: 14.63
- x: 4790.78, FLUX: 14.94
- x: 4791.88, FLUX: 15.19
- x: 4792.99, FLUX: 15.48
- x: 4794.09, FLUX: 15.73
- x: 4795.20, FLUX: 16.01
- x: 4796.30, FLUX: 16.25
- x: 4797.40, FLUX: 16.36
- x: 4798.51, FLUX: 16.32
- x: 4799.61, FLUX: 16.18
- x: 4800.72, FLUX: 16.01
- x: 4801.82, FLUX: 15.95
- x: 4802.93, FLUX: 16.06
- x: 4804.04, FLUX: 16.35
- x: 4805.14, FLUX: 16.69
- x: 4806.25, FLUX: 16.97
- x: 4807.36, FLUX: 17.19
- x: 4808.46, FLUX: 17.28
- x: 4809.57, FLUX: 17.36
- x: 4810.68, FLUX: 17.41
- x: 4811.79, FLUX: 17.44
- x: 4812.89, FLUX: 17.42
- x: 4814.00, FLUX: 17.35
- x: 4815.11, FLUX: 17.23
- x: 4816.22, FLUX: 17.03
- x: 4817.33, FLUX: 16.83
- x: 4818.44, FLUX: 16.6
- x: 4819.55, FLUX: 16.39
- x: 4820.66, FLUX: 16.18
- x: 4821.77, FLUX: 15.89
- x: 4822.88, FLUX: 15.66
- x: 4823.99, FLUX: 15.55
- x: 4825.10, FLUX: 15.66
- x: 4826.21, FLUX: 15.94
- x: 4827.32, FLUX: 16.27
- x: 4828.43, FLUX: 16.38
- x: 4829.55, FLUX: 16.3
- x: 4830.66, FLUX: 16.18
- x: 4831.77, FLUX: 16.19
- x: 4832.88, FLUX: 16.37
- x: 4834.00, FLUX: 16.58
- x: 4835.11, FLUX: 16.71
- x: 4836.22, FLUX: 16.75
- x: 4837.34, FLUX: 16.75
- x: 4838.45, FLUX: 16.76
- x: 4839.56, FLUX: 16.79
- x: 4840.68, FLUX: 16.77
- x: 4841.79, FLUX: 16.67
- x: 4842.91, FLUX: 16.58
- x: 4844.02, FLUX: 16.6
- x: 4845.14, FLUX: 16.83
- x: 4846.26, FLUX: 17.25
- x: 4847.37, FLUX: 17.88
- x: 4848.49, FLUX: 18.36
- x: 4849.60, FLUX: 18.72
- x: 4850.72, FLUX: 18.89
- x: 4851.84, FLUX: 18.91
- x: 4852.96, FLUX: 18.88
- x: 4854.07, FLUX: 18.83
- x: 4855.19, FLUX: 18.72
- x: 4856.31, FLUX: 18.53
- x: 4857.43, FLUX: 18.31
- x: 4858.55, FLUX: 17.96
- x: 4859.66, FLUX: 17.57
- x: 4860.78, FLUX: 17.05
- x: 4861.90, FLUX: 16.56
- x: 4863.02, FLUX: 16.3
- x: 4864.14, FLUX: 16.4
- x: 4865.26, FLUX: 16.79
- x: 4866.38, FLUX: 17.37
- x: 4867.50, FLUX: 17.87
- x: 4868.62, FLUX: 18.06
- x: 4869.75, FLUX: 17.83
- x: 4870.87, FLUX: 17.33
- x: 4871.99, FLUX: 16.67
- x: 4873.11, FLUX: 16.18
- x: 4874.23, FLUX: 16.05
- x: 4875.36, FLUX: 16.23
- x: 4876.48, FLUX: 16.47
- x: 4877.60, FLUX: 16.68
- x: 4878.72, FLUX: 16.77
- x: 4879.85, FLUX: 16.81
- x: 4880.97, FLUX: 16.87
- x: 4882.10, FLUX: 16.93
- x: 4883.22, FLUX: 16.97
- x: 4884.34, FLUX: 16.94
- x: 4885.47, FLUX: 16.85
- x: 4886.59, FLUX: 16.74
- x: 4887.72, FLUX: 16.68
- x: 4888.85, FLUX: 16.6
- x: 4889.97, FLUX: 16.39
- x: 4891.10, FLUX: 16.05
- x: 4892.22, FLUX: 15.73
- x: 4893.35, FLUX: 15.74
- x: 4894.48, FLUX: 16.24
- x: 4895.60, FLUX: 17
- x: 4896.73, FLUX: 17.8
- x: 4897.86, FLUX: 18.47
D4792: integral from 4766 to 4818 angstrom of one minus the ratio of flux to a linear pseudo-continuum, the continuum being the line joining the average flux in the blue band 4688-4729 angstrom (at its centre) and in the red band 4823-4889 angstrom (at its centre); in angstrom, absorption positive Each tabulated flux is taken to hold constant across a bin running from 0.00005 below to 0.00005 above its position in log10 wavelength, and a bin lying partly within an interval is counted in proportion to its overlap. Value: 6.9 angstrom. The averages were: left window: 18.1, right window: 17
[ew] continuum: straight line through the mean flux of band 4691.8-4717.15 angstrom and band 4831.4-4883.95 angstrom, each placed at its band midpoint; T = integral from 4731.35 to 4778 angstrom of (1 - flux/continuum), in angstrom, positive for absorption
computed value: 3.06 angstrom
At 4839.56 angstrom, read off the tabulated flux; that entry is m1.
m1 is 16.79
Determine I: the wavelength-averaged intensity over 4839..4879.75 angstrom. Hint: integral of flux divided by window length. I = 17.4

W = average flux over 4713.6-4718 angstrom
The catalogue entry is 18.6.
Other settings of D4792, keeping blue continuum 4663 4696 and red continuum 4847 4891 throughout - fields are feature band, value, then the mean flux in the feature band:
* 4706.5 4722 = -0.27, 18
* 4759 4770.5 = 1.78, 14.8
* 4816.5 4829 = 0.92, 16.1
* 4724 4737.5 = -0.68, 18.5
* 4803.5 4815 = 0.20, 17.2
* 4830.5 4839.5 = 0.43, 16.6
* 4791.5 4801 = 0.83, 16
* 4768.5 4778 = 2.05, 13.8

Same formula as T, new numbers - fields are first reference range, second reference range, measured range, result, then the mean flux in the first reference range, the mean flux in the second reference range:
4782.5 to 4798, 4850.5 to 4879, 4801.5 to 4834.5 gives -1.96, 14.6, 17.4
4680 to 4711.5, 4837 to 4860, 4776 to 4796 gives 4.23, 17.8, 17.8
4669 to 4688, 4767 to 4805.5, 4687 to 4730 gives -3.32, 17.7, 14.5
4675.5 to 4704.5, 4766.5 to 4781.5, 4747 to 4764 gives -2.78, 18.1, 13.7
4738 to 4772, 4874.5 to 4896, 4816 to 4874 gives -1.71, 16.6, 16.6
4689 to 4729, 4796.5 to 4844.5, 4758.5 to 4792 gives 6.04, 18.1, 16.6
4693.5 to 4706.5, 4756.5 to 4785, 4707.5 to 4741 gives -3.44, 17.9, 14.3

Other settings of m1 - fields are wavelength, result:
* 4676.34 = 17.97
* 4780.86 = 13.22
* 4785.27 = 12.91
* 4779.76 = 13.43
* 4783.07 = 12.8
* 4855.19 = 18.72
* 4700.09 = 18.45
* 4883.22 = 16.97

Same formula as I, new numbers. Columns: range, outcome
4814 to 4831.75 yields 16.3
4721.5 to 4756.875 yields 18.2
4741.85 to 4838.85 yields 15.8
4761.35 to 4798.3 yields 14.3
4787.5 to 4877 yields 16.8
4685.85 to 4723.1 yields 18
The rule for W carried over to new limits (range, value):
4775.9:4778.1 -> 13.4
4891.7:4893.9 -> 15.7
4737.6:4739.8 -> 18.3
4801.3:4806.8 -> 16.4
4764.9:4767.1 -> 14.4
